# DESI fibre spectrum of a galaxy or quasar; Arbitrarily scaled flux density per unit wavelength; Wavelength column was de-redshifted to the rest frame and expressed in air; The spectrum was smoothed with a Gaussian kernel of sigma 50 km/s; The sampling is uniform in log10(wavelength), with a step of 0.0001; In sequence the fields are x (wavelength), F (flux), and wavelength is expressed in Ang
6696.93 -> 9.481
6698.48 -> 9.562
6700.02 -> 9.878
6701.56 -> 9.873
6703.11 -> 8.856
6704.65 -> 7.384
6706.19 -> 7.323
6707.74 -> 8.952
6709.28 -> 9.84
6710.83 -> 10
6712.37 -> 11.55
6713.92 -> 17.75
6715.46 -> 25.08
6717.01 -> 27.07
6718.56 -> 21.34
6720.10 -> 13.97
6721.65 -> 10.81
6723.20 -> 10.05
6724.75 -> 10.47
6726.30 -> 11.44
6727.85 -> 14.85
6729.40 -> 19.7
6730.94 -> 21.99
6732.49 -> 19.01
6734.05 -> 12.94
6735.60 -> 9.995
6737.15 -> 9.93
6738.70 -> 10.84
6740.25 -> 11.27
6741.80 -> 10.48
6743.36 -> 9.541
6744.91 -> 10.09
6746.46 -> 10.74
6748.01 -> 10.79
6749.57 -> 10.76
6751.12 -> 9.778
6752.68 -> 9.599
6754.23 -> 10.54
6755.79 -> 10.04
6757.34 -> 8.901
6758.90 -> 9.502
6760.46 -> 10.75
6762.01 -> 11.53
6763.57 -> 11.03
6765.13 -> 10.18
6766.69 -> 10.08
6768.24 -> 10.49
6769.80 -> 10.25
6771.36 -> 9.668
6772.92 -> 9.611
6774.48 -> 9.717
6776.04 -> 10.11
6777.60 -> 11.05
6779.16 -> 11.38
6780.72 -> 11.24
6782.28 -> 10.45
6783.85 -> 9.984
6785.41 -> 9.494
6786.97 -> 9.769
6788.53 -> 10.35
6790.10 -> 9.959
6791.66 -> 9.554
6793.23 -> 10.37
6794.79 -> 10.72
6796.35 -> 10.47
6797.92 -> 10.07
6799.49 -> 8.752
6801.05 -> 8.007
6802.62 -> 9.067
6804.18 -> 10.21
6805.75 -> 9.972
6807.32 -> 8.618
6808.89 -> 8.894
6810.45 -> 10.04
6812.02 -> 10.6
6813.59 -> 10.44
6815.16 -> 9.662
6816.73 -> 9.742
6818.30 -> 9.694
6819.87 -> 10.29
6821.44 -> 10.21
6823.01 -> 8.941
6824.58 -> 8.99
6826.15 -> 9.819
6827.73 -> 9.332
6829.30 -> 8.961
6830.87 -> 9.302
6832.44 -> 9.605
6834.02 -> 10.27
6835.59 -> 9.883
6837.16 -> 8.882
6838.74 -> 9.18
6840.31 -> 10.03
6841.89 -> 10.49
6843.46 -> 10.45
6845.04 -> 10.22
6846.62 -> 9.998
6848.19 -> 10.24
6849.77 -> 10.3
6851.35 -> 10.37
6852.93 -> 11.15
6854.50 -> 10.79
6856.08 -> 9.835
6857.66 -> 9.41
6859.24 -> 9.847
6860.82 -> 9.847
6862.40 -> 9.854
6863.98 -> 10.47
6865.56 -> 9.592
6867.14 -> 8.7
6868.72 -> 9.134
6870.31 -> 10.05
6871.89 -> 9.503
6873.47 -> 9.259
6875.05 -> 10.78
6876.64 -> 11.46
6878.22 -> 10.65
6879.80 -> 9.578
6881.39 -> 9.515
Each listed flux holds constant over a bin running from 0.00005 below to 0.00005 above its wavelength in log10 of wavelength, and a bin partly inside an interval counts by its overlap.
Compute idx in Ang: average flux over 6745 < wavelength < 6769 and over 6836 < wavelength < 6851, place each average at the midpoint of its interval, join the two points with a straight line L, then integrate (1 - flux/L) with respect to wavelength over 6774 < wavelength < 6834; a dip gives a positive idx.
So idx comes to 1.7 Ang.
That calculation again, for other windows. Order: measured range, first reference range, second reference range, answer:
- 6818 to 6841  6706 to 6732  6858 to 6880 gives 3.5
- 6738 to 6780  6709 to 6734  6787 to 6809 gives 8.1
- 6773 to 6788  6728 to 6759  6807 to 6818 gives 0.6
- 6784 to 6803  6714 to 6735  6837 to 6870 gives 4.9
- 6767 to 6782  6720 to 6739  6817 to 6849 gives 1.9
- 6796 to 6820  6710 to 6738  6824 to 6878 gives 4.3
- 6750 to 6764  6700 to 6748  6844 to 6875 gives 2.4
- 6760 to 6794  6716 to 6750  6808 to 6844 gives 4.2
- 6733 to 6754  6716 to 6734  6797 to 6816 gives 6.0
